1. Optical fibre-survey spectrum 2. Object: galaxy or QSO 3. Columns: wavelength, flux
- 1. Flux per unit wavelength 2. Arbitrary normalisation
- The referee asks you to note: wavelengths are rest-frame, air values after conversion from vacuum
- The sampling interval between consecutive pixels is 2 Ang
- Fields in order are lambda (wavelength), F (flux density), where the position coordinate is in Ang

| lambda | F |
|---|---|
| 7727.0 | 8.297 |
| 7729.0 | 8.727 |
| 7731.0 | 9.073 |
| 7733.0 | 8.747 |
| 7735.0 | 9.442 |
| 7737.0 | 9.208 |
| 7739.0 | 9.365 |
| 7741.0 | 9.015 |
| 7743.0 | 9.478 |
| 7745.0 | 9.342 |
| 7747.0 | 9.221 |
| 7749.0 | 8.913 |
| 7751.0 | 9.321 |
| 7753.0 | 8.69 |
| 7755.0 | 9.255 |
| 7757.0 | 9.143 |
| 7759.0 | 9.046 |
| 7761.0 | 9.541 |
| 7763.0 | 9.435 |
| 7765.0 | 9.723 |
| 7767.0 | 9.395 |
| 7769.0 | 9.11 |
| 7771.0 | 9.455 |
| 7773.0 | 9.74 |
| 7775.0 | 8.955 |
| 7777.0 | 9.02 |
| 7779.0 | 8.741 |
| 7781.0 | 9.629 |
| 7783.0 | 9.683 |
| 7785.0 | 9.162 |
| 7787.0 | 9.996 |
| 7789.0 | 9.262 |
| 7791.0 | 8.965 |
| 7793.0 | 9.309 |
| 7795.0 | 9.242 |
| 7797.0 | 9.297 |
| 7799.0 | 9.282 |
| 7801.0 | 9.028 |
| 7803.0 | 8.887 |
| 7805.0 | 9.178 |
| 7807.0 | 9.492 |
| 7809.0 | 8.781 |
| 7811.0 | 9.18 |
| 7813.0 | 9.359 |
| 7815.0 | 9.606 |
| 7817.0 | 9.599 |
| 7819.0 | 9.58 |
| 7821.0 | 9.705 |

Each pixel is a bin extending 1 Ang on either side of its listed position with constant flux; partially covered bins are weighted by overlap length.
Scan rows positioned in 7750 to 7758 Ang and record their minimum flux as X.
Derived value 8.69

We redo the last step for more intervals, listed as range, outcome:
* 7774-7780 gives 8.741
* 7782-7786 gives 9.162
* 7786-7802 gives 8.965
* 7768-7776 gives 8.955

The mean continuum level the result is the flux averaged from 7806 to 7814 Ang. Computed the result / 9.2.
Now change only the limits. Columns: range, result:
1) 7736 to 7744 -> 9.27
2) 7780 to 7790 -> 9.55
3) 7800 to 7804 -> 8.96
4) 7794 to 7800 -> 9.27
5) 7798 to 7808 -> 9.17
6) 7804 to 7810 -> 9.15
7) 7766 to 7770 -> 9.25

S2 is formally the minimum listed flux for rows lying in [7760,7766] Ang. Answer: 9.435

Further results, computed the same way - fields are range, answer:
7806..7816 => 8.781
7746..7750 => 8.913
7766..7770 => 9.11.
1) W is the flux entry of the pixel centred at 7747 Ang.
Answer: 9.221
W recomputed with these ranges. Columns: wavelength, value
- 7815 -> 9.606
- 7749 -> 8.913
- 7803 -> 8.887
